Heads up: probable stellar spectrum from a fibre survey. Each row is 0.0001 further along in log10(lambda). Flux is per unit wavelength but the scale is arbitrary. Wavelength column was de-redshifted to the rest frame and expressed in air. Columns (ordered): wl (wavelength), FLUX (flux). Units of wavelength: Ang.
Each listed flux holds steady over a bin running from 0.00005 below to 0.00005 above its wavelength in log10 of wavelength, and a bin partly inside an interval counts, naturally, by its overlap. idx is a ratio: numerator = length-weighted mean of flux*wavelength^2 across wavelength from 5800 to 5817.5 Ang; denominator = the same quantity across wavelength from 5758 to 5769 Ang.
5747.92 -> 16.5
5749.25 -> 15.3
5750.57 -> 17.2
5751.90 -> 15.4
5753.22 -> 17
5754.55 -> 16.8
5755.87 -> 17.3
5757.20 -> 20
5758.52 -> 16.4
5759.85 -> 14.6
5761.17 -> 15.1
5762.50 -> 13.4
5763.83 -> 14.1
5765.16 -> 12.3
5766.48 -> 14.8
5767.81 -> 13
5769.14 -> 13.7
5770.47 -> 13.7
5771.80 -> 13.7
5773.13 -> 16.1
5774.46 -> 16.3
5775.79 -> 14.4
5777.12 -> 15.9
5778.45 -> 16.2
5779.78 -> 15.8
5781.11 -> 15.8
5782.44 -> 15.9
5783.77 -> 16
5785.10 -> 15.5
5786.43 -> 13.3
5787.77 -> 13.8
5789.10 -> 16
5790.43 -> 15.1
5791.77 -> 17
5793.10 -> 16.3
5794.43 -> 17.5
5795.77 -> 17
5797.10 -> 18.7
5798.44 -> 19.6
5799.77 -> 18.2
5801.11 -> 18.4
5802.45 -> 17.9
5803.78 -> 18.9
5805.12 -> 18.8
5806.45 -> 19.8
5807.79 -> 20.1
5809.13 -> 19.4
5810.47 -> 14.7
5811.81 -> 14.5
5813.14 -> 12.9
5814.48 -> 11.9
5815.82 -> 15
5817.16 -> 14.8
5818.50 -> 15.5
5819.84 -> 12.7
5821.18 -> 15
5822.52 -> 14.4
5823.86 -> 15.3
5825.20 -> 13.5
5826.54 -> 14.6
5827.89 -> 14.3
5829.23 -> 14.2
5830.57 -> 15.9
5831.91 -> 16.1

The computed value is 1.2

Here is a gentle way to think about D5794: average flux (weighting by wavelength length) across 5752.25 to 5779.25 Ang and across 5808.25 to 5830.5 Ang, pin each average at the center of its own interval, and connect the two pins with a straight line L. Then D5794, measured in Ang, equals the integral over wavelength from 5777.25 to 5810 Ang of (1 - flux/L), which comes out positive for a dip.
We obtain -4.8 Ang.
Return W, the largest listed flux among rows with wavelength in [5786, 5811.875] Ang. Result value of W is 20.1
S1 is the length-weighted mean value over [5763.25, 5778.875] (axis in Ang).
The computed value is 14.5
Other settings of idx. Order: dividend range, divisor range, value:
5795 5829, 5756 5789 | 1.09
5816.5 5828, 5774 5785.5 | 0.93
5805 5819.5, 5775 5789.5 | 1.05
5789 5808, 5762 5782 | 1.24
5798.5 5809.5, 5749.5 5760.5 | 1.15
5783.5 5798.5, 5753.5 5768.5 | 1.07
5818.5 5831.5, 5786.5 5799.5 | 0.88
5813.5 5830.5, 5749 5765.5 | 0.92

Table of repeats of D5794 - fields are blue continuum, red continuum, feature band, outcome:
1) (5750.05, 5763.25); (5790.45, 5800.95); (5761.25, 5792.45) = 3.9 Ang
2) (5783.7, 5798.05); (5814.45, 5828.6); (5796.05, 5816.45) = -2.7 Ang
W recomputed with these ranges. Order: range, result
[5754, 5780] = 20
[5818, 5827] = 15.5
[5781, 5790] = 16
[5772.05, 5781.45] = 16.3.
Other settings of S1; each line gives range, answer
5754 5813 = 16.2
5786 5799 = 16.5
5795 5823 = 16.6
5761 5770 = 13.7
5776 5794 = 15.6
